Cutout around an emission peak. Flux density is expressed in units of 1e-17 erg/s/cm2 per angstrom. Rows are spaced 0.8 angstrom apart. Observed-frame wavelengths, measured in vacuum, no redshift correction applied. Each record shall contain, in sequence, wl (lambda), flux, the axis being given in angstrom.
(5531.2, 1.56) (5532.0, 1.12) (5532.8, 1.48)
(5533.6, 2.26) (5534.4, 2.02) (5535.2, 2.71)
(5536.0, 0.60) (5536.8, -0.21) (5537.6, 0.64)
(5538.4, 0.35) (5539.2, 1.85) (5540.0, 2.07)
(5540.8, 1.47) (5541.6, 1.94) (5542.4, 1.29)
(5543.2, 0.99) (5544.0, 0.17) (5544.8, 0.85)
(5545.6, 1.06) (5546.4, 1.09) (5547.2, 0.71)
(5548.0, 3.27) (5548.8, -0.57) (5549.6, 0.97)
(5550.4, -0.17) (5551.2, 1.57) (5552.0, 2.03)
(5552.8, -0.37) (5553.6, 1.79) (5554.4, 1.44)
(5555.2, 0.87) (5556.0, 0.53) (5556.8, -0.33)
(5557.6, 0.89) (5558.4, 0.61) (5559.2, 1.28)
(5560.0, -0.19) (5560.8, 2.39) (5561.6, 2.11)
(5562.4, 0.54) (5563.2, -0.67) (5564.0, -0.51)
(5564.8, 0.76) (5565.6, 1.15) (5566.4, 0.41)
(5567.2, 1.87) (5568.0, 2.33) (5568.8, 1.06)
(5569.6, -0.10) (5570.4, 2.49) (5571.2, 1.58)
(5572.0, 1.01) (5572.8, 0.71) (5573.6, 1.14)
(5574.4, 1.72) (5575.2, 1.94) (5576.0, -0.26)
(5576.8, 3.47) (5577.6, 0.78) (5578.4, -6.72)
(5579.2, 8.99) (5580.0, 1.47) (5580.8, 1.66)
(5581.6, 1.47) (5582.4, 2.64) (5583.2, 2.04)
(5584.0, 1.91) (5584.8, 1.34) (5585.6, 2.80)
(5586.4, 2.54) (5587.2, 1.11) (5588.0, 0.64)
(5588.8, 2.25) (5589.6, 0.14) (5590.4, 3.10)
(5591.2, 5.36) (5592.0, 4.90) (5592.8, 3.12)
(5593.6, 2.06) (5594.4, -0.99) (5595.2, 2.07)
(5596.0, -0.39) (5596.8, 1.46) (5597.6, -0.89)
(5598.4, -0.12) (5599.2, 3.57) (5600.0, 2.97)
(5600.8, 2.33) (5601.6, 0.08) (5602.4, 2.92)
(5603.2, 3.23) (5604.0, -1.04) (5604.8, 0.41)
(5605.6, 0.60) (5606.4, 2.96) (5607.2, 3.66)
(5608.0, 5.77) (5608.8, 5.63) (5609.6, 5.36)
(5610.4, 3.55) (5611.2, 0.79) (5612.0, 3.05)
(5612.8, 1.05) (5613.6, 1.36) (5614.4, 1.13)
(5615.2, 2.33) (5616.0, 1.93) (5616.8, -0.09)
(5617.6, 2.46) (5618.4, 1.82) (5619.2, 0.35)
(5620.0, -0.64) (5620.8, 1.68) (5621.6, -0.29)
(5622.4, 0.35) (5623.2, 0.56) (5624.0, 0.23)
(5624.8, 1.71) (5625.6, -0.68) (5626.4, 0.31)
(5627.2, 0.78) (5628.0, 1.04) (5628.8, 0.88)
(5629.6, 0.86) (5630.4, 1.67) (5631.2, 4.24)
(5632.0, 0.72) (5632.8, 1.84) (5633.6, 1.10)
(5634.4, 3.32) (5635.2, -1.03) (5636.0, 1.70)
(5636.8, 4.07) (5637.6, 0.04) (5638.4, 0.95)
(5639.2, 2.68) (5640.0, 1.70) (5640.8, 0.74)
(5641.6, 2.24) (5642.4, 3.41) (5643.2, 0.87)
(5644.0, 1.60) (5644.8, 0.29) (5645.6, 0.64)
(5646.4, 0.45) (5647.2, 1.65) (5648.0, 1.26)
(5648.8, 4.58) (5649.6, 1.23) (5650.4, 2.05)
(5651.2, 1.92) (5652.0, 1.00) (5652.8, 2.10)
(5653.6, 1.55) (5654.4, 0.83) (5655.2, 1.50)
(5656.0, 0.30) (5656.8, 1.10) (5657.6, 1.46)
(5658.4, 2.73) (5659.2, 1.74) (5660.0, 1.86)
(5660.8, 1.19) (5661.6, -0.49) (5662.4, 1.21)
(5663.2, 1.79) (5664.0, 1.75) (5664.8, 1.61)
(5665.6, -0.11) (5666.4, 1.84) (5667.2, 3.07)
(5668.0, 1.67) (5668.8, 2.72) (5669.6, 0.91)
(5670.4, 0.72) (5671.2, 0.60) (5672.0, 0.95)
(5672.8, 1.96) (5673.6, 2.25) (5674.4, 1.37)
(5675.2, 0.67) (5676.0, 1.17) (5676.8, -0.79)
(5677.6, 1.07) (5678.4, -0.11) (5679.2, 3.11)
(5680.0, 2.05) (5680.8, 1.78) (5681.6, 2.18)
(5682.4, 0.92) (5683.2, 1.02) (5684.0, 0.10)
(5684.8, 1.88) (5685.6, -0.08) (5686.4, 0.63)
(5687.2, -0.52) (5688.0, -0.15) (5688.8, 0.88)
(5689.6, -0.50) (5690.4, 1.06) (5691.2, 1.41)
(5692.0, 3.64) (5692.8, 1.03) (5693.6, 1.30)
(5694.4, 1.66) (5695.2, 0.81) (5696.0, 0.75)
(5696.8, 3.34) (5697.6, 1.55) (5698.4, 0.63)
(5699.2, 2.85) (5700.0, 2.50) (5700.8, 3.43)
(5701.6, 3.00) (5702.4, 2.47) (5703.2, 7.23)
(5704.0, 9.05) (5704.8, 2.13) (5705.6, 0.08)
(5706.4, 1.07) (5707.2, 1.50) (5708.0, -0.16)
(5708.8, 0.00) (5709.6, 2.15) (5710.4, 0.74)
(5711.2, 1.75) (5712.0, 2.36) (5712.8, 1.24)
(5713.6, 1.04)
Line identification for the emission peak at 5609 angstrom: H-gamma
